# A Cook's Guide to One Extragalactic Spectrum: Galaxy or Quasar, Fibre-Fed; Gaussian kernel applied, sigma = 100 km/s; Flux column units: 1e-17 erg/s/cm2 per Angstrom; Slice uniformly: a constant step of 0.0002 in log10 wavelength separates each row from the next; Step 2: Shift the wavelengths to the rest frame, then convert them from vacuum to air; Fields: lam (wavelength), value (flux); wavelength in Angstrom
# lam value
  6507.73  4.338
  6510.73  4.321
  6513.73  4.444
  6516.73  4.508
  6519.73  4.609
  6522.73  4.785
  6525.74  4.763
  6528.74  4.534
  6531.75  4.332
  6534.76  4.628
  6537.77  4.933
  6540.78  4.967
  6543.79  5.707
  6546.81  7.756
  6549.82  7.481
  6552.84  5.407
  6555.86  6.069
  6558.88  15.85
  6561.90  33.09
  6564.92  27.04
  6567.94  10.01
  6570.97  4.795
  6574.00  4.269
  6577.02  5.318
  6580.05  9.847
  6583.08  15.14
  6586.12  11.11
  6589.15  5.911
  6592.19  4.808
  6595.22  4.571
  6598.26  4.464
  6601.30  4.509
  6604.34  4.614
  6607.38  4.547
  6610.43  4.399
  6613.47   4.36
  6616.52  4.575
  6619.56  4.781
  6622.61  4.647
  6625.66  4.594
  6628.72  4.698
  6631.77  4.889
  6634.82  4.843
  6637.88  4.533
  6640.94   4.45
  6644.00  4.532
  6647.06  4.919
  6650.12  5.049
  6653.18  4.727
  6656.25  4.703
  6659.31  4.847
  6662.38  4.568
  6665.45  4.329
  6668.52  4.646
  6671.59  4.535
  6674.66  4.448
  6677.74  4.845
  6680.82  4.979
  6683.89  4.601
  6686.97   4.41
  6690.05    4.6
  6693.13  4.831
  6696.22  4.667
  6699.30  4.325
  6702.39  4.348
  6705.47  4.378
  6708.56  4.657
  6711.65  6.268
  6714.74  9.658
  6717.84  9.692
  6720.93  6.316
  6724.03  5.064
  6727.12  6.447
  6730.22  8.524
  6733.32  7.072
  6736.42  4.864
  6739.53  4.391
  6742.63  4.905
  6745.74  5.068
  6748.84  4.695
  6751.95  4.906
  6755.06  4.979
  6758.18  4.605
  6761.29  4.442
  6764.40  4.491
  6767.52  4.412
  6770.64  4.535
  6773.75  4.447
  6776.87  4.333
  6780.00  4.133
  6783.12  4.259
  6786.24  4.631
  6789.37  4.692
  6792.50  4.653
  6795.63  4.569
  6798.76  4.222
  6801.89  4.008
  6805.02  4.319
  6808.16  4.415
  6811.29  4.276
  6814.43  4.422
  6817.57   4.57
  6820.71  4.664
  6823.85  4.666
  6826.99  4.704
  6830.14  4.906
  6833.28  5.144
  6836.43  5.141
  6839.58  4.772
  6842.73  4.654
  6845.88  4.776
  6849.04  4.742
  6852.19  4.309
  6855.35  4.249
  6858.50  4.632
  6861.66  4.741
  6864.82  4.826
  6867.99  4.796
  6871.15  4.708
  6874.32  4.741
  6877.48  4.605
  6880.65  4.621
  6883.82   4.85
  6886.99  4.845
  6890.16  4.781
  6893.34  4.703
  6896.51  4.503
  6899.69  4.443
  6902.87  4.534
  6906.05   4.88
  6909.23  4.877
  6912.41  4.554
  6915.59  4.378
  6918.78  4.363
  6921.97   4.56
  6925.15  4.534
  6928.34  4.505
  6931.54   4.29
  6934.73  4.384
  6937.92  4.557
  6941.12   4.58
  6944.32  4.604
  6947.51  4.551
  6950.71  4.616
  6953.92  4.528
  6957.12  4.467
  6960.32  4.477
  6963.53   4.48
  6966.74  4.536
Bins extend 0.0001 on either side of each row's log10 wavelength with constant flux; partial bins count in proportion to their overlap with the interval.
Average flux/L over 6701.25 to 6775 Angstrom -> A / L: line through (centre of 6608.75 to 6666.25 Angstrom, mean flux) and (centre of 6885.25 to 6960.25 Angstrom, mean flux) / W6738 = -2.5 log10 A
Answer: -0.20 mag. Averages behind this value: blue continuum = 4.66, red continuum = 4.57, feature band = 5.56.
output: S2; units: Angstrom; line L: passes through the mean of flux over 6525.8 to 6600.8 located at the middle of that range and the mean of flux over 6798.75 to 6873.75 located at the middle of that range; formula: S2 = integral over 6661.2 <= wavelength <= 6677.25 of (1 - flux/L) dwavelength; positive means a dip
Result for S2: 5.8 Angstrom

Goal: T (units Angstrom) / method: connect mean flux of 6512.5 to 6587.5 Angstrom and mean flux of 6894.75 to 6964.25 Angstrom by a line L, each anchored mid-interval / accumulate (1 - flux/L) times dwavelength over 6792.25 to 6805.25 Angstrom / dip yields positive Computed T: 3.5 Angstrom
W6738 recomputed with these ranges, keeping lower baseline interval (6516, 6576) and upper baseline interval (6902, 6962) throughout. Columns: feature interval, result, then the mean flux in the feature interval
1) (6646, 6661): 0.46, 4.84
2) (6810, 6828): 0.24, 4.55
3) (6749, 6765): 0.33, 4.7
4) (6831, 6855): 0.15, 4.77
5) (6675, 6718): 0.30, 5.28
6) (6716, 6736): -0.07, 7.09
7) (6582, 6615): 0.30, 6.1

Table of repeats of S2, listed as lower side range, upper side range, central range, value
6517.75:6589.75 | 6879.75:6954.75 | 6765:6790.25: 7.3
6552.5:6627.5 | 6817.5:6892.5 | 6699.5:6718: 1.7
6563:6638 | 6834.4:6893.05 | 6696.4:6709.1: 3.4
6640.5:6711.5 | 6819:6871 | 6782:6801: 0.9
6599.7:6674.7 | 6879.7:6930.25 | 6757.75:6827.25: 2.7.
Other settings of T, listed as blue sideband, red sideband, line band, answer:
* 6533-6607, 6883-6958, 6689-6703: 5.2 Angstrom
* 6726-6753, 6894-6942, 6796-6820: 4.0 Angstrom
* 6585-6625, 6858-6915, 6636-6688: 3.8 Angstrom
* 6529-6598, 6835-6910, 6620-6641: 8.9 Angstrom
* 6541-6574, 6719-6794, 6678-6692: 5.2 Angstrom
